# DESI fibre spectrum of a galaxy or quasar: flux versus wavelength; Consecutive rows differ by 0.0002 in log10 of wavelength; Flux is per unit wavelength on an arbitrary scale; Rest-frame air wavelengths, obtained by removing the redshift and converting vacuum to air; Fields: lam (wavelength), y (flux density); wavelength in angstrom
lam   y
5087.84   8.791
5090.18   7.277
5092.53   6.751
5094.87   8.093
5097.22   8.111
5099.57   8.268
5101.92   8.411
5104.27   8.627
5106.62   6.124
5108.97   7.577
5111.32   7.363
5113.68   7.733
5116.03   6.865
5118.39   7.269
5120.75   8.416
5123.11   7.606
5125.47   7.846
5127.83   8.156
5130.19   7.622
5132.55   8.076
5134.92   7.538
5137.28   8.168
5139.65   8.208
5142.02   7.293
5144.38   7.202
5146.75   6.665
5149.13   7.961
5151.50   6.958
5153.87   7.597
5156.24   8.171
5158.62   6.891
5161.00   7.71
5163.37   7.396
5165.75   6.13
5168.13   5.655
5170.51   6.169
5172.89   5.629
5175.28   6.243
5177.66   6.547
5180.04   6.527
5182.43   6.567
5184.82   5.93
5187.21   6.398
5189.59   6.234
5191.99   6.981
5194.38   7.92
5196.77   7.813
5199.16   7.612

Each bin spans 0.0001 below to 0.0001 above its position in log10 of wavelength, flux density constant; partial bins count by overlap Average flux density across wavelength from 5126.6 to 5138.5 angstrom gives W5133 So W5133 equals 7.91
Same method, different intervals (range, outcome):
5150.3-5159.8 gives 7.41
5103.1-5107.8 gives 7.38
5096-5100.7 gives 8.18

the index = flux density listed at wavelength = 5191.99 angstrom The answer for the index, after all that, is 6.981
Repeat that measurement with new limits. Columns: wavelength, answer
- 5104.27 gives 8.627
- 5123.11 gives 7.606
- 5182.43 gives 6.567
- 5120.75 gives 8.416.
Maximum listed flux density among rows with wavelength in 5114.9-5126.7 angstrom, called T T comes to 8.416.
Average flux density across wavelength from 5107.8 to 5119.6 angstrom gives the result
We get 7.36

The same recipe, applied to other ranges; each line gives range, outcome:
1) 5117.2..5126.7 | 7.78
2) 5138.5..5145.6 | 7.57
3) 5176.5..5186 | 6.39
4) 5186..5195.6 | 6.89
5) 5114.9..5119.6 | 7.07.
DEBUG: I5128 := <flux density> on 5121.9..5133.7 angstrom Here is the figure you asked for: 7.87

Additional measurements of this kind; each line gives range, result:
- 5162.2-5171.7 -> 6.33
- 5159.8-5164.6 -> 7.54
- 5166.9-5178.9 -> 6.05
